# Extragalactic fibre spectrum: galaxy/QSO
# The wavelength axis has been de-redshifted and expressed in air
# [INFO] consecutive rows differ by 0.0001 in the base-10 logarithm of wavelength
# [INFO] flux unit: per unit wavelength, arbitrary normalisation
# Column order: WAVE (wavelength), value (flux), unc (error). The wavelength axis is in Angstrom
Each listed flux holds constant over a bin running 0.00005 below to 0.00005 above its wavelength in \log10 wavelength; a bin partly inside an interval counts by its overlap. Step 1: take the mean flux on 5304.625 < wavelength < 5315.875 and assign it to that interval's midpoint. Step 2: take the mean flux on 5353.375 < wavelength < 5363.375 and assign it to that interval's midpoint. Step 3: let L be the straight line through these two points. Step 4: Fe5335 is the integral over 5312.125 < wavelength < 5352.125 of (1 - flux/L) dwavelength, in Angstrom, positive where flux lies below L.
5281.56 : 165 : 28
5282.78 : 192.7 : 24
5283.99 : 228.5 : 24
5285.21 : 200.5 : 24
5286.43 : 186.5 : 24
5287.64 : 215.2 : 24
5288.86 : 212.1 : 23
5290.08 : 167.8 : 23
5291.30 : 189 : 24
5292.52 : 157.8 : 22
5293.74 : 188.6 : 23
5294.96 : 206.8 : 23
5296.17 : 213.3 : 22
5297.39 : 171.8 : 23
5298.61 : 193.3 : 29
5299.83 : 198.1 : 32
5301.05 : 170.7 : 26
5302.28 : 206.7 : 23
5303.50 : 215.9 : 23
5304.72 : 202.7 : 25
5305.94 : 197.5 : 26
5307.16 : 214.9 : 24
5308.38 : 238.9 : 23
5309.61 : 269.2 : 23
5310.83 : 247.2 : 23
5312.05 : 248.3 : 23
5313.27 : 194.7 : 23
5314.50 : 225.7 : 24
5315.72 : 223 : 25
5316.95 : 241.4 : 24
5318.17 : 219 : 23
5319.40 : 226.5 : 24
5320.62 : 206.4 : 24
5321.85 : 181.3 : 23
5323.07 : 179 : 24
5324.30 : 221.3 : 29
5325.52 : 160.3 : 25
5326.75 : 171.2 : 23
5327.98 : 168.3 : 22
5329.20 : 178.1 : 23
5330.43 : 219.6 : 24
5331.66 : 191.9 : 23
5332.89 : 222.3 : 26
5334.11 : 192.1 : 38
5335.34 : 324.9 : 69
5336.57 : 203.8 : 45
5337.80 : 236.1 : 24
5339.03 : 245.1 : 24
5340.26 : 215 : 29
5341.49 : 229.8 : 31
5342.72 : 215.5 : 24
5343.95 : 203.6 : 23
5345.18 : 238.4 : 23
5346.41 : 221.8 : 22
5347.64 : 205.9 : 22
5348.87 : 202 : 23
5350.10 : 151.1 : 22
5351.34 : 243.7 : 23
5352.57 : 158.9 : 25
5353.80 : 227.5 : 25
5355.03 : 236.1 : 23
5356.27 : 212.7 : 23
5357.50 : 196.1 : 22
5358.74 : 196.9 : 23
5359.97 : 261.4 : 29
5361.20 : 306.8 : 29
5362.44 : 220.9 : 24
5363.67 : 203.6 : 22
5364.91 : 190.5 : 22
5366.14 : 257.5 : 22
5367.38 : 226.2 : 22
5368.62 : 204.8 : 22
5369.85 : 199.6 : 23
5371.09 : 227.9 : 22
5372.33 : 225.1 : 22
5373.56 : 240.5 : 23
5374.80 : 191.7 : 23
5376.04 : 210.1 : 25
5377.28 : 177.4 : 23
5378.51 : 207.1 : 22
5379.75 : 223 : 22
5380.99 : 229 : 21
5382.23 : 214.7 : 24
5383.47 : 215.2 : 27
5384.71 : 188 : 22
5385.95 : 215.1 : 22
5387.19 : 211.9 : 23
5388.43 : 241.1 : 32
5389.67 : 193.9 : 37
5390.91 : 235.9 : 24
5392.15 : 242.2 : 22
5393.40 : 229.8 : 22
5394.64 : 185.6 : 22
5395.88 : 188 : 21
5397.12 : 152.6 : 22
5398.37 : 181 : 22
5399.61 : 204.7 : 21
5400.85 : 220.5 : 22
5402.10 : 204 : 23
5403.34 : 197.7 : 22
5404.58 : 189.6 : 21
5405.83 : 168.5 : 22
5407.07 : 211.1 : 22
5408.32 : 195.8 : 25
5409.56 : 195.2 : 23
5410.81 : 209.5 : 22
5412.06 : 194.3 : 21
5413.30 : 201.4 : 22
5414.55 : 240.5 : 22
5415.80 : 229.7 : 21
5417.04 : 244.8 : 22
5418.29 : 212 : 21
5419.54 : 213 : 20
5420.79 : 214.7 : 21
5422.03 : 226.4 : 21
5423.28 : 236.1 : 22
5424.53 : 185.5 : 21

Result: 3.1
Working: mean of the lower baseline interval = 228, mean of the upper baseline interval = 231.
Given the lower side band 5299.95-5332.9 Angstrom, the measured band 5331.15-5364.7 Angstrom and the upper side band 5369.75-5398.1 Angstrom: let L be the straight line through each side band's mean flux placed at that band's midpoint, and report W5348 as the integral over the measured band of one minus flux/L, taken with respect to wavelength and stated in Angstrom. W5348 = -1.8 Angstrom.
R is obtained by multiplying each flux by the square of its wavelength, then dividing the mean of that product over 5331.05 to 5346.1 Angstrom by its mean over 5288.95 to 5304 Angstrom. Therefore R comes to 1.2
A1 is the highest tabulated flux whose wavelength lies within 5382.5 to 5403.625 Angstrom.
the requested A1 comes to 242.2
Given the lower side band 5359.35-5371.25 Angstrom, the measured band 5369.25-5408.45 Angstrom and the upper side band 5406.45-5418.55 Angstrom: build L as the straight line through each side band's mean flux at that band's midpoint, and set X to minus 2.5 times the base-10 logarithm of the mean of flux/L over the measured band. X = 0.08 mag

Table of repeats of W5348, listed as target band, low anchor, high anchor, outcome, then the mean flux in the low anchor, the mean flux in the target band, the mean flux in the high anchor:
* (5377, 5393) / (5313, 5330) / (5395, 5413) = -1.7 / 200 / 216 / 194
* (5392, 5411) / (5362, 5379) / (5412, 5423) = 1.9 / 213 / 197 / 222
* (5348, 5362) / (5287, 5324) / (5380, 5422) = -0.6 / 208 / 217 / 209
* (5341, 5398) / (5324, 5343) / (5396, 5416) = -2.4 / 212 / 214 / 199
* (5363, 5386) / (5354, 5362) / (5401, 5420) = 1.3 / 234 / 213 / 207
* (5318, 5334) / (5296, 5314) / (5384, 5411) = 1.1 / 212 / 195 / 203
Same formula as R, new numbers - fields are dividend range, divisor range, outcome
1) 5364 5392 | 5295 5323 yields 1.04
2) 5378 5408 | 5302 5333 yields 1.01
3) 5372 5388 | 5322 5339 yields 1.05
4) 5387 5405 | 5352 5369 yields 0.94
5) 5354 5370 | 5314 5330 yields 1.14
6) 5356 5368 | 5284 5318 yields 1.12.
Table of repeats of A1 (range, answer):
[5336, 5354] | 245.1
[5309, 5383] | 324.9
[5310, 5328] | 248.3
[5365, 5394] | 257.5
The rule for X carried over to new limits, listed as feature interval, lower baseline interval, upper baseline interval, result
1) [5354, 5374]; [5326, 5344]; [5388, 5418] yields -0.07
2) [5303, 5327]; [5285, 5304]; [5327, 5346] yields -0.05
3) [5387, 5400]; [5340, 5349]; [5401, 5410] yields -0.03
